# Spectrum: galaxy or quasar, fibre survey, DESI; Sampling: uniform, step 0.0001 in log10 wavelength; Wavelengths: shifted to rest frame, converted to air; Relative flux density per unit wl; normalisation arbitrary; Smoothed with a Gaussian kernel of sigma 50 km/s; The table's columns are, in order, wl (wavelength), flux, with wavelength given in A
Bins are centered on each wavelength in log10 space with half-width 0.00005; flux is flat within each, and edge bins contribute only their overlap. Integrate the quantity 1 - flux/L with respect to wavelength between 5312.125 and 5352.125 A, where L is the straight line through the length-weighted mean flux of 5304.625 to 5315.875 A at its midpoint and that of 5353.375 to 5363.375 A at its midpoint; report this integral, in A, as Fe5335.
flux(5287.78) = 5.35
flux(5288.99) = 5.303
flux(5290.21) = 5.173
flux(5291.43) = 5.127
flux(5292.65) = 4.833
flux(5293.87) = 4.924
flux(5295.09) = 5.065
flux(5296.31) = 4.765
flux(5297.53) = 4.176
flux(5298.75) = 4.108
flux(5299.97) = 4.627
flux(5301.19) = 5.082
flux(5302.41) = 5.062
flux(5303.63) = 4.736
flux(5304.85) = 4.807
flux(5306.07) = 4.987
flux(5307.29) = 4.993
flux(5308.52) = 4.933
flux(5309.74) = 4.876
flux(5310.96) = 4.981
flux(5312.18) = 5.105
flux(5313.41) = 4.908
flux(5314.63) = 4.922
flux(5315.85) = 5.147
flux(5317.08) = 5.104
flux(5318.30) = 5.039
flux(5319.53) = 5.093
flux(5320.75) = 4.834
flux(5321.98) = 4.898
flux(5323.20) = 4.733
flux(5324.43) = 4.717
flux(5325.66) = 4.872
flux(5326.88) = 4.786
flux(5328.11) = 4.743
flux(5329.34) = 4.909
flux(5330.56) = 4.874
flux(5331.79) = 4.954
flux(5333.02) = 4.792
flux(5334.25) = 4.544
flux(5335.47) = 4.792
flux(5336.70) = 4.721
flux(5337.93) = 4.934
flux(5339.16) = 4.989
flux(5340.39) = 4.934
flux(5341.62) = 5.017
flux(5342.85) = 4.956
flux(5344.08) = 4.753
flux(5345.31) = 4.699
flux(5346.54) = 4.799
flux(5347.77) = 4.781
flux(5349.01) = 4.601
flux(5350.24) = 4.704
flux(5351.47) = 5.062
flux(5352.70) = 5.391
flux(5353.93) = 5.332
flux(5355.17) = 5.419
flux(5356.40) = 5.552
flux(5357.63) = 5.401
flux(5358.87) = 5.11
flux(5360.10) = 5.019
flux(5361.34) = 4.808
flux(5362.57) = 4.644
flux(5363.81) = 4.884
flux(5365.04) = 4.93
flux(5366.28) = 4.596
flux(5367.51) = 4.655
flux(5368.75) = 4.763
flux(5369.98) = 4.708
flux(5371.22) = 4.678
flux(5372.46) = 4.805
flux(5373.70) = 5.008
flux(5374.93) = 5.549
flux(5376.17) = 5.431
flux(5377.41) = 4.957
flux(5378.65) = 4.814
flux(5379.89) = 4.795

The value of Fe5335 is 1.4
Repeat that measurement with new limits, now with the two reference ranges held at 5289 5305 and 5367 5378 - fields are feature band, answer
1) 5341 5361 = -0.5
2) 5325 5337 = 0.2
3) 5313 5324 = -0.2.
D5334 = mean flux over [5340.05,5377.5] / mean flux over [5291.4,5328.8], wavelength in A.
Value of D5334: 1.0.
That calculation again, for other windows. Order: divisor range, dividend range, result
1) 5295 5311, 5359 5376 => 1.02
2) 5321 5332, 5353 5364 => 1.07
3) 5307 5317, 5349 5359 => 1.05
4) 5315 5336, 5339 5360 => 1.03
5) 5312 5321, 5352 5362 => 1.05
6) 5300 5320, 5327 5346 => 0.97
